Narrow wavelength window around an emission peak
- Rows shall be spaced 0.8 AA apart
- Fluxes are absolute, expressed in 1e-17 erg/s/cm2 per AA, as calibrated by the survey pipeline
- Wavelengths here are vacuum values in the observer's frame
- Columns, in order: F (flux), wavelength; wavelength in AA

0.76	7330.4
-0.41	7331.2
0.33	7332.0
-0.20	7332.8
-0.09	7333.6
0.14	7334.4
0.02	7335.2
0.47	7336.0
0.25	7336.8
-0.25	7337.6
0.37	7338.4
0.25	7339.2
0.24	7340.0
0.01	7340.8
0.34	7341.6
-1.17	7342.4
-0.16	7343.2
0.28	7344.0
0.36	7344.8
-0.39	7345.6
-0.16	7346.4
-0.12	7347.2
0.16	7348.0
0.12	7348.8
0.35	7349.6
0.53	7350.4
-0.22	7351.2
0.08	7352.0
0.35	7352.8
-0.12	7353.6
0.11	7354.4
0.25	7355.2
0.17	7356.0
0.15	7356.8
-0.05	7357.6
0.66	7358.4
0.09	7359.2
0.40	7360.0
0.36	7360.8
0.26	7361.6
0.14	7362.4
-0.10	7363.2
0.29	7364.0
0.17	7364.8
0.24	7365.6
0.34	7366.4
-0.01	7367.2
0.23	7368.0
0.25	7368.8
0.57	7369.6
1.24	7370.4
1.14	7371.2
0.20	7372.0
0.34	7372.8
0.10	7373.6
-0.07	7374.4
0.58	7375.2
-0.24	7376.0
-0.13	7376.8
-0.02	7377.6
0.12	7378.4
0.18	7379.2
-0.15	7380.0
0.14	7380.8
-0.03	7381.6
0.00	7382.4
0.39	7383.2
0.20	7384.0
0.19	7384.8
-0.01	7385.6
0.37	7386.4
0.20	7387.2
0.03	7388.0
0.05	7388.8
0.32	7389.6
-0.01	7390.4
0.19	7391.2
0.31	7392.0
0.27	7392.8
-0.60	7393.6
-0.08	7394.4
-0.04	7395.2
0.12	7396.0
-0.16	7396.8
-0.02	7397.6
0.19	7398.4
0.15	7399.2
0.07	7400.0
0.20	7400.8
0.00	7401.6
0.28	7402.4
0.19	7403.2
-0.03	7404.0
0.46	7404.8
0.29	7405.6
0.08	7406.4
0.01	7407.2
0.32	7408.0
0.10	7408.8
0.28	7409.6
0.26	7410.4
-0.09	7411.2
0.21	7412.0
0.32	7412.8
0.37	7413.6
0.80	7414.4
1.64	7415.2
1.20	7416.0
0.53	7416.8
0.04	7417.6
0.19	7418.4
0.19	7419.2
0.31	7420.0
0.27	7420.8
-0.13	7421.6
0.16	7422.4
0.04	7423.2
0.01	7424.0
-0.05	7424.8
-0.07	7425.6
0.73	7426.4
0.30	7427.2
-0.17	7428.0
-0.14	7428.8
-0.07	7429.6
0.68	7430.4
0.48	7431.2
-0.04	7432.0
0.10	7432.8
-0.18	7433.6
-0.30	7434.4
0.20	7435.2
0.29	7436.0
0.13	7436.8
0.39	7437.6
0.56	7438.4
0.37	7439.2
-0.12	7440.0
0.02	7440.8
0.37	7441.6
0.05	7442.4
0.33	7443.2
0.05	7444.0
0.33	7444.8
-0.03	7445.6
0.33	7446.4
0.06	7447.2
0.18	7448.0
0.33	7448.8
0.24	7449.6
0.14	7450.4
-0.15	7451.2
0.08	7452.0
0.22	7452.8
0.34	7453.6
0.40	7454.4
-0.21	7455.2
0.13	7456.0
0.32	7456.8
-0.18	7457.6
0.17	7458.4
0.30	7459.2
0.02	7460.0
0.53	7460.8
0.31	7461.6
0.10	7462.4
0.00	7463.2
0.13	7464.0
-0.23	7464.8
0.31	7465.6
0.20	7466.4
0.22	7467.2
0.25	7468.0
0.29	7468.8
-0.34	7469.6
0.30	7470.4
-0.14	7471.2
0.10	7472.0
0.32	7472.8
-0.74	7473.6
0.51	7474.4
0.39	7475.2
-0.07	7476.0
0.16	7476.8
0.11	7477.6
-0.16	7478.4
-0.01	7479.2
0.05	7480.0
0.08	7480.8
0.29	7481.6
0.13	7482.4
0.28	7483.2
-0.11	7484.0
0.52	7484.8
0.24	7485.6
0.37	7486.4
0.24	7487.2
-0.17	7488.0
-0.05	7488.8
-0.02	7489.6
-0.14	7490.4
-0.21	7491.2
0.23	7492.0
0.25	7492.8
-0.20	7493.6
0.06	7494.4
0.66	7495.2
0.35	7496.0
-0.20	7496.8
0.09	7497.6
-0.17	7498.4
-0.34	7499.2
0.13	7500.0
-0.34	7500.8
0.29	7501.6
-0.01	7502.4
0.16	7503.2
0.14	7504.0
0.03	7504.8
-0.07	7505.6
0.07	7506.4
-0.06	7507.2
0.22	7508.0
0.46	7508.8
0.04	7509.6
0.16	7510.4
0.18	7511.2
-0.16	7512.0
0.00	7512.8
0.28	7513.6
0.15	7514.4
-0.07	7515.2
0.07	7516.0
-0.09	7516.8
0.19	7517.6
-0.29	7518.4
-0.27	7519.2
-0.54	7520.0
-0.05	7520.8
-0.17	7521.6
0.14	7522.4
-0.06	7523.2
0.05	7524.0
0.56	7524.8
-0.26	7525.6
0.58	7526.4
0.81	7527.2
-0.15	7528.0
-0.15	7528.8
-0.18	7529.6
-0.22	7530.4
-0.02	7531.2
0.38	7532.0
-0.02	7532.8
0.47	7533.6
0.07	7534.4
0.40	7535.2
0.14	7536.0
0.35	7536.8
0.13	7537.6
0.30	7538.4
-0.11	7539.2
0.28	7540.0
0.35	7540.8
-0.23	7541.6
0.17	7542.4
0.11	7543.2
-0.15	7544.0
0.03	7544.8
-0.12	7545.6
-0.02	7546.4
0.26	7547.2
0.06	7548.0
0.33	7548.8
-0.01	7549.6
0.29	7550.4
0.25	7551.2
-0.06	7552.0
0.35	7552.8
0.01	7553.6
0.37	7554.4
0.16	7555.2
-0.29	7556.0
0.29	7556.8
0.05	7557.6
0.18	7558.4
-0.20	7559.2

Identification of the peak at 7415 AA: H-alpha 6563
